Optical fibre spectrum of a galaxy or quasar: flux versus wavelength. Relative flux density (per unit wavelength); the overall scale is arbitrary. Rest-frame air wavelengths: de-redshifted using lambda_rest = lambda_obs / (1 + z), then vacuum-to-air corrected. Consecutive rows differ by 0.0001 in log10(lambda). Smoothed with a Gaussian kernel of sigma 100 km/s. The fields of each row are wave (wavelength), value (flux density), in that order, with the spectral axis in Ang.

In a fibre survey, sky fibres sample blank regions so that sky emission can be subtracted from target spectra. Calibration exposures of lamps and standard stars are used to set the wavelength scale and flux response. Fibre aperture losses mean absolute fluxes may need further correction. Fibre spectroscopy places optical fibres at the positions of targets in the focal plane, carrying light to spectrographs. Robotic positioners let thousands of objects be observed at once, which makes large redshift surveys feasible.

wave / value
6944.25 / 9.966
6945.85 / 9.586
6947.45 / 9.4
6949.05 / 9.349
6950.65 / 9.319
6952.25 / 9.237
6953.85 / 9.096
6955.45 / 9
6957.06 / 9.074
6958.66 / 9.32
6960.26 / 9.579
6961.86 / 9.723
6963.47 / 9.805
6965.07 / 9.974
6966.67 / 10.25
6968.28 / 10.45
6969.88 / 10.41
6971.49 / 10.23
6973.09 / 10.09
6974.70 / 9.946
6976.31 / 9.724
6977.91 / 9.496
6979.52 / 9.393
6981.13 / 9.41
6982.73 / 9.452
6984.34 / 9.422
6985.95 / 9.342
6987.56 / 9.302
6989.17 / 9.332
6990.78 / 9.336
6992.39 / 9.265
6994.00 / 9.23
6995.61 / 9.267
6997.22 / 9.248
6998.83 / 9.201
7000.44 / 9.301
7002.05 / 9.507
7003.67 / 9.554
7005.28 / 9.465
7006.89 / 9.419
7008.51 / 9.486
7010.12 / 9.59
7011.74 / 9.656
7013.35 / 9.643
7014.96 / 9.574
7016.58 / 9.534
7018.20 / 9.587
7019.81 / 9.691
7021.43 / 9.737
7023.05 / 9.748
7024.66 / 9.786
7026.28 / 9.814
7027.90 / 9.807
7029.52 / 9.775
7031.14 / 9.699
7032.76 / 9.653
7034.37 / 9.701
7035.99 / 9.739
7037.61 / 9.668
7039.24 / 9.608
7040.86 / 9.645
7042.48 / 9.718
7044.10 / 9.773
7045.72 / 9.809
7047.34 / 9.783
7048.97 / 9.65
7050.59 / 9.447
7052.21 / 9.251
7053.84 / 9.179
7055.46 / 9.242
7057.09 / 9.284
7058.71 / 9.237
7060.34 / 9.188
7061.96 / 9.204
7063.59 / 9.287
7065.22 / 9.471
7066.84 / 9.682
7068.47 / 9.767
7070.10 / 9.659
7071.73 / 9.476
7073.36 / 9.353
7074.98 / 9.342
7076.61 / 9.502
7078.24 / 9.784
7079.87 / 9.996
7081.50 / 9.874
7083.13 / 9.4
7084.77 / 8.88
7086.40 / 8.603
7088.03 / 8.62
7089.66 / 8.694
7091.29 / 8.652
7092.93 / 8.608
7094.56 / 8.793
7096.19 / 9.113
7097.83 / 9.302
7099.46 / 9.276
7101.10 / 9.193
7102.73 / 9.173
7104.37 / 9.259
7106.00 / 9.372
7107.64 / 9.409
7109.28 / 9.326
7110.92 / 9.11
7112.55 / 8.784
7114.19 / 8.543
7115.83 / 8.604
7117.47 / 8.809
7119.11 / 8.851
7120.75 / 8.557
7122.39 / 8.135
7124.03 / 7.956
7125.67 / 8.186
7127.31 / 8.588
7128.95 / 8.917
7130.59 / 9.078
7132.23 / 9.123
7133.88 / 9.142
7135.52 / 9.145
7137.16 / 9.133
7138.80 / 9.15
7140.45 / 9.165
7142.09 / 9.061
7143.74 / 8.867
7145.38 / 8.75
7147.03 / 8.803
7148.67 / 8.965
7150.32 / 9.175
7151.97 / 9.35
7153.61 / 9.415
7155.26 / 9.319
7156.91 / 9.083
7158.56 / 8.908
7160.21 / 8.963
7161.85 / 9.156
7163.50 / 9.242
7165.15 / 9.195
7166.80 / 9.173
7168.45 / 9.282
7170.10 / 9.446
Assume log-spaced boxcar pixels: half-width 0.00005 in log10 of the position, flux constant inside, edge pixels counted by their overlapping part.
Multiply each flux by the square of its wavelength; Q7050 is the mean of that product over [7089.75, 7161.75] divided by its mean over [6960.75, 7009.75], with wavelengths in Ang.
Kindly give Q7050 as 0.97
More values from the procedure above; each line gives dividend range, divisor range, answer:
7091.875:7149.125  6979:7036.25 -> 0.97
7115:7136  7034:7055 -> 0.93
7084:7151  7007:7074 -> 0.95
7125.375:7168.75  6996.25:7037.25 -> 0.98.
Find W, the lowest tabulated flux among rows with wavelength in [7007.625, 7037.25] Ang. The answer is 9.486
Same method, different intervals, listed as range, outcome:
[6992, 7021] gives 9.201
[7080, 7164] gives 7.956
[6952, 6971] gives 9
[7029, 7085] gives 8.88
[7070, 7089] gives 8.603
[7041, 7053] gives 9.251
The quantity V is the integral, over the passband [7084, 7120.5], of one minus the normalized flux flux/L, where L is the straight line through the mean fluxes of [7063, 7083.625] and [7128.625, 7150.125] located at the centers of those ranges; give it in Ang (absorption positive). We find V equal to 1.6 Ang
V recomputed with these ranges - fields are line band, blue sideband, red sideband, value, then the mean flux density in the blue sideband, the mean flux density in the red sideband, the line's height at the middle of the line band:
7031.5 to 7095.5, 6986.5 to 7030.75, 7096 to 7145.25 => -1.1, 9.51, 8.94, 9.23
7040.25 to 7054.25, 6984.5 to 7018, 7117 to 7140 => -0.6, 9.41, 8.78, 9.18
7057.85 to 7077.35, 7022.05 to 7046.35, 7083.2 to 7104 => -0.3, 9.73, 8.93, 9.28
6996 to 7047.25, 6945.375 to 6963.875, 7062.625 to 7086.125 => -0.9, 9.36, 9.51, 9.44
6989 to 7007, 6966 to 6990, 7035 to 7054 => 0.7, 9.74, 9.62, 9.71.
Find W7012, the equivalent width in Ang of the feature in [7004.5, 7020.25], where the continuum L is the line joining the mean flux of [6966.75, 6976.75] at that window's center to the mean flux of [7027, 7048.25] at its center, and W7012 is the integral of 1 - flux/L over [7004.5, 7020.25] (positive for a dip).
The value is 0.5 Ang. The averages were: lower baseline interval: 10.2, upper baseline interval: 9.72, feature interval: 9.56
